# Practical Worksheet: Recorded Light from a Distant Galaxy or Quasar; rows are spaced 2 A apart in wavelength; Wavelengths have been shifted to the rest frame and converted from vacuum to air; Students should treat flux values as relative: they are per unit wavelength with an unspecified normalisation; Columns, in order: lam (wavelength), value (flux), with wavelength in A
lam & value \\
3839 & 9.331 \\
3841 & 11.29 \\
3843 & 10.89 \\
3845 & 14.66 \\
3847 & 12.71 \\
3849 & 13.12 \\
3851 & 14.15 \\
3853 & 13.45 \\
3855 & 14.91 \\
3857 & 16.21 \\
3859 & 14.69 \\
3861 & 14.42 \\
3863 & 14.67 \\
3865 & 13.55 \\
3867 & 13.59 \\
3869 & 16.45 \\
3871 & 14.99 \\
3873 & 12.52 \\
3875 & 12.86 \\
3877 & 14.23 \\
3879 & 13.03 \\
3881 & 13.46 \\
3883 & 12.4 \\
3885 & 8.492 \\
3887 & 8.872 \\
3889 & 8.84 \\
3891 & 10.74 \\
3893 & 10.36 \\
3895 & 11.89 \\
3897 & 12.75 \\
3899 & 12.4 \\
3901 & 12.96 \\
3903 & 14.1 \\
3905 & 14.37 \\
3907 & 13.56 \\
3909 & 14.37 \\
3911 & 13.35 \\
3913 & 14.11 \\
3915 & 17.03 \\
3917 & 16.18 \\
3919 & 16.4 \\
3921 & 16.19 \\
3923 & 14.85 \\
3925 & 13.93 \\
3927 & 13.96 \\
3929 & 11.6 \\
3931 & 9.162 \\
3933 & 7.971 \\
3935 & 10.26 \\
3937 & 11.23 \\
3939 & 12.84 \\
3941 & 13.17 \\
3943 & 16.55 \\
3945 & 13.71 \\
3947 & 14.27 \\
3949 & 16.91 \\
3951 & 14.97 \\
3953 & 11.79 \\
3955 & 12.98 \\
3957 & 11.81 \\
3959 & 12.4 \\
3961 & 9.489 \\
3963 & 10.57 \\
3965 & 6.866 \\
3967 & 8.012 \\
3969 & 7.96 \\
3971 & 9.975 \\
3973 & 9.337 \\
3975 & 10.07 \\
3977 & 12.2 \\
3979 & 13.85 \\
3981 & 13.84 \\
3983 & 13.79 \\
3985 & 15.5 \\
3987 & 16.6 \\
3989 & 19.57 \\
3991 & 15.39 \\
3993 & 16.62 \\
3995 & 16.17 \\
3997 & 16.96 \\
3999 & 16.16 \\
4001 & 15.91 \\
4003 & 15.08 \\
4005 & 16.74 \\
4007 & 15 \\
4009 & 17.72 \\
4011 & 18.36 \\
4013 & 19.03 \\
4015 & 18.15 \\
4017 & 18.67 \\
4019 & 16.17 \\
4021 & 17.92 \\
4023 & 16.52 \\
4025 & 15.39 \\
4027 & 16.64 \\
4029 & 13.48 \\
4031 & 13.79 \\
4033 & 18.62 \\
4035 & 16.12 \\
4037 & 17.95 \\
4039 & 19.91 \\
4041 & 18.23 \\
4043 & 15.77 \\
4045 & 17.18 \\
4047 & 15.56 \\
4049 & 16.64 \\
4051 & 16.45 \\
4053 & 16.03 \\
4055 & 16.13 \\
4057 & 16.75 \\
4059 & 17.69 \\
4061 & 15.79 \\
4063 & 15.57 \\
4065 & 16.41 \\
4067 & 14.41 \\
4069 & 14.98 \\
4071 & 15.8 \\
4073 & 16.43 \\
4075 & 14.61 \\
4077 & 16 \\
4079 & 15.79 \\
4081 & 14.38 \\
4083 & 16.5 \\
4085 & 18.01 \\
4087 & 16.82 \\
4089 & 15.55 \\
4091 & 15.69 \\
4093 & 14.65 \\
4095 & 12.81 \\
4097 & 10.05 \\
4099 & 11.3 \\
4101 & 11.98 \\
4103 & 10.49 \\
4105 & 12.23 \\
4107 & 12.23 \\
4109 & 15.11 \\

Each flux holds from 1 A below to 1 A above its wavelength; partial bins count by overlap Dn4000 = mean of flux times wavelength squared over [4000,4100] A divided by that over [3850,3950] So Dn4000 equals 1.3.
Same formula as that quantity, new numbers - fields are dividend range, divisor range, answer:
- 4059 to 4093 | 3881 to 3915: 1.41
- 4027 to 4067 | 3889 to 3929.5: 1.29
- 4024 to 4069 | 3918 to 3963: 1.33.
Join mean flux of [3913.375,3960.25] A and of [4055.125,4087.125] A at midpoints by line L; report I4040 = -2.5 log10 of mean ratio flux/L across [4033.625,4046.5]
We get -0.138 mag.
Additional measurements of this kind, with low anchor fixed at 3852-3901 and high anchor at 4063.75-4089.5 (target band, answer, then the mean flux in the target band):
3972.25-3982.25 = 0.20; 12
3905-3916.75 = -0.09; 14.6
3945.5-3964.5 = 0.11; 12.7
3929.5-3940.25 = 0.30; 10.4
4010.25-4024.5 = -0.18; 17.7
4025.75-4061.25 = -0.09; 16.6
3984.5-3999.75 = -0.14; 16.7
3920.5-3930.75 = 0.00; 13.6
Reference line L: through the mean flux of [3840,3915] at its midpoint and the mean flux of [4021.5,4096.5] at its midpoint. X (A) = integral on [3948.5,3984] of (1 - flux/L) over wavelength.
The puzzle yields 7.6 A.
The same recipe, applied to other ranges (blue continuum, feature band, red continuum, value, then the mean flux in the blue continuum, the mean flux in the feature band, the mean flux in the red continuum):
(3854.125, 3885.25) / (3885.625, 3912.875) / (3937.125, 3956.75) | 3.3 A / 13.9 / 12.2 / 13.9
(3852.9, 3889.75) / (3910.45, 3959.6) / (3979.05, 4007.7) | 3.7 A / 13.3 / 13.5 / 15.9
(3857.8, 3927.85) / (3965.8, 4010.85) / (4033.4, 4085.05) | 2.7 A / 13.5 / 14.2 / 16.3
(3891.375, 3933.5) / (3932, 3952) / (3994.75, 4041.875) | 1.7 A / 13.4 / 13.2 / 16.9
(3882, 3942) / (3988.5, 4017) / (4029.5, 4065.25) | -3.0 A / 12.6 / 16.9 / 16.7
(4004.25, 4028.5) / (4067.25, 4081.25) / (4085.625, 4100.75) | -0.7 A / 17.1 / 15.4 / 13.8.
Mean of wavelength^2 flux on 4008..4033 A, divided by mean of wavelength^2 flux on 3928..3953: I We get 1.4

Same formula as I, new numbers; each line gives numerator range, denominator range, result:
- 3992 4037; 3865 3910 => 1.41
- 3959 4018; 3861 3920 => 1.13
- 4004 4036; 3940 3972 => 1.45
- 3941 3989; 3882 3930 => 0.98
